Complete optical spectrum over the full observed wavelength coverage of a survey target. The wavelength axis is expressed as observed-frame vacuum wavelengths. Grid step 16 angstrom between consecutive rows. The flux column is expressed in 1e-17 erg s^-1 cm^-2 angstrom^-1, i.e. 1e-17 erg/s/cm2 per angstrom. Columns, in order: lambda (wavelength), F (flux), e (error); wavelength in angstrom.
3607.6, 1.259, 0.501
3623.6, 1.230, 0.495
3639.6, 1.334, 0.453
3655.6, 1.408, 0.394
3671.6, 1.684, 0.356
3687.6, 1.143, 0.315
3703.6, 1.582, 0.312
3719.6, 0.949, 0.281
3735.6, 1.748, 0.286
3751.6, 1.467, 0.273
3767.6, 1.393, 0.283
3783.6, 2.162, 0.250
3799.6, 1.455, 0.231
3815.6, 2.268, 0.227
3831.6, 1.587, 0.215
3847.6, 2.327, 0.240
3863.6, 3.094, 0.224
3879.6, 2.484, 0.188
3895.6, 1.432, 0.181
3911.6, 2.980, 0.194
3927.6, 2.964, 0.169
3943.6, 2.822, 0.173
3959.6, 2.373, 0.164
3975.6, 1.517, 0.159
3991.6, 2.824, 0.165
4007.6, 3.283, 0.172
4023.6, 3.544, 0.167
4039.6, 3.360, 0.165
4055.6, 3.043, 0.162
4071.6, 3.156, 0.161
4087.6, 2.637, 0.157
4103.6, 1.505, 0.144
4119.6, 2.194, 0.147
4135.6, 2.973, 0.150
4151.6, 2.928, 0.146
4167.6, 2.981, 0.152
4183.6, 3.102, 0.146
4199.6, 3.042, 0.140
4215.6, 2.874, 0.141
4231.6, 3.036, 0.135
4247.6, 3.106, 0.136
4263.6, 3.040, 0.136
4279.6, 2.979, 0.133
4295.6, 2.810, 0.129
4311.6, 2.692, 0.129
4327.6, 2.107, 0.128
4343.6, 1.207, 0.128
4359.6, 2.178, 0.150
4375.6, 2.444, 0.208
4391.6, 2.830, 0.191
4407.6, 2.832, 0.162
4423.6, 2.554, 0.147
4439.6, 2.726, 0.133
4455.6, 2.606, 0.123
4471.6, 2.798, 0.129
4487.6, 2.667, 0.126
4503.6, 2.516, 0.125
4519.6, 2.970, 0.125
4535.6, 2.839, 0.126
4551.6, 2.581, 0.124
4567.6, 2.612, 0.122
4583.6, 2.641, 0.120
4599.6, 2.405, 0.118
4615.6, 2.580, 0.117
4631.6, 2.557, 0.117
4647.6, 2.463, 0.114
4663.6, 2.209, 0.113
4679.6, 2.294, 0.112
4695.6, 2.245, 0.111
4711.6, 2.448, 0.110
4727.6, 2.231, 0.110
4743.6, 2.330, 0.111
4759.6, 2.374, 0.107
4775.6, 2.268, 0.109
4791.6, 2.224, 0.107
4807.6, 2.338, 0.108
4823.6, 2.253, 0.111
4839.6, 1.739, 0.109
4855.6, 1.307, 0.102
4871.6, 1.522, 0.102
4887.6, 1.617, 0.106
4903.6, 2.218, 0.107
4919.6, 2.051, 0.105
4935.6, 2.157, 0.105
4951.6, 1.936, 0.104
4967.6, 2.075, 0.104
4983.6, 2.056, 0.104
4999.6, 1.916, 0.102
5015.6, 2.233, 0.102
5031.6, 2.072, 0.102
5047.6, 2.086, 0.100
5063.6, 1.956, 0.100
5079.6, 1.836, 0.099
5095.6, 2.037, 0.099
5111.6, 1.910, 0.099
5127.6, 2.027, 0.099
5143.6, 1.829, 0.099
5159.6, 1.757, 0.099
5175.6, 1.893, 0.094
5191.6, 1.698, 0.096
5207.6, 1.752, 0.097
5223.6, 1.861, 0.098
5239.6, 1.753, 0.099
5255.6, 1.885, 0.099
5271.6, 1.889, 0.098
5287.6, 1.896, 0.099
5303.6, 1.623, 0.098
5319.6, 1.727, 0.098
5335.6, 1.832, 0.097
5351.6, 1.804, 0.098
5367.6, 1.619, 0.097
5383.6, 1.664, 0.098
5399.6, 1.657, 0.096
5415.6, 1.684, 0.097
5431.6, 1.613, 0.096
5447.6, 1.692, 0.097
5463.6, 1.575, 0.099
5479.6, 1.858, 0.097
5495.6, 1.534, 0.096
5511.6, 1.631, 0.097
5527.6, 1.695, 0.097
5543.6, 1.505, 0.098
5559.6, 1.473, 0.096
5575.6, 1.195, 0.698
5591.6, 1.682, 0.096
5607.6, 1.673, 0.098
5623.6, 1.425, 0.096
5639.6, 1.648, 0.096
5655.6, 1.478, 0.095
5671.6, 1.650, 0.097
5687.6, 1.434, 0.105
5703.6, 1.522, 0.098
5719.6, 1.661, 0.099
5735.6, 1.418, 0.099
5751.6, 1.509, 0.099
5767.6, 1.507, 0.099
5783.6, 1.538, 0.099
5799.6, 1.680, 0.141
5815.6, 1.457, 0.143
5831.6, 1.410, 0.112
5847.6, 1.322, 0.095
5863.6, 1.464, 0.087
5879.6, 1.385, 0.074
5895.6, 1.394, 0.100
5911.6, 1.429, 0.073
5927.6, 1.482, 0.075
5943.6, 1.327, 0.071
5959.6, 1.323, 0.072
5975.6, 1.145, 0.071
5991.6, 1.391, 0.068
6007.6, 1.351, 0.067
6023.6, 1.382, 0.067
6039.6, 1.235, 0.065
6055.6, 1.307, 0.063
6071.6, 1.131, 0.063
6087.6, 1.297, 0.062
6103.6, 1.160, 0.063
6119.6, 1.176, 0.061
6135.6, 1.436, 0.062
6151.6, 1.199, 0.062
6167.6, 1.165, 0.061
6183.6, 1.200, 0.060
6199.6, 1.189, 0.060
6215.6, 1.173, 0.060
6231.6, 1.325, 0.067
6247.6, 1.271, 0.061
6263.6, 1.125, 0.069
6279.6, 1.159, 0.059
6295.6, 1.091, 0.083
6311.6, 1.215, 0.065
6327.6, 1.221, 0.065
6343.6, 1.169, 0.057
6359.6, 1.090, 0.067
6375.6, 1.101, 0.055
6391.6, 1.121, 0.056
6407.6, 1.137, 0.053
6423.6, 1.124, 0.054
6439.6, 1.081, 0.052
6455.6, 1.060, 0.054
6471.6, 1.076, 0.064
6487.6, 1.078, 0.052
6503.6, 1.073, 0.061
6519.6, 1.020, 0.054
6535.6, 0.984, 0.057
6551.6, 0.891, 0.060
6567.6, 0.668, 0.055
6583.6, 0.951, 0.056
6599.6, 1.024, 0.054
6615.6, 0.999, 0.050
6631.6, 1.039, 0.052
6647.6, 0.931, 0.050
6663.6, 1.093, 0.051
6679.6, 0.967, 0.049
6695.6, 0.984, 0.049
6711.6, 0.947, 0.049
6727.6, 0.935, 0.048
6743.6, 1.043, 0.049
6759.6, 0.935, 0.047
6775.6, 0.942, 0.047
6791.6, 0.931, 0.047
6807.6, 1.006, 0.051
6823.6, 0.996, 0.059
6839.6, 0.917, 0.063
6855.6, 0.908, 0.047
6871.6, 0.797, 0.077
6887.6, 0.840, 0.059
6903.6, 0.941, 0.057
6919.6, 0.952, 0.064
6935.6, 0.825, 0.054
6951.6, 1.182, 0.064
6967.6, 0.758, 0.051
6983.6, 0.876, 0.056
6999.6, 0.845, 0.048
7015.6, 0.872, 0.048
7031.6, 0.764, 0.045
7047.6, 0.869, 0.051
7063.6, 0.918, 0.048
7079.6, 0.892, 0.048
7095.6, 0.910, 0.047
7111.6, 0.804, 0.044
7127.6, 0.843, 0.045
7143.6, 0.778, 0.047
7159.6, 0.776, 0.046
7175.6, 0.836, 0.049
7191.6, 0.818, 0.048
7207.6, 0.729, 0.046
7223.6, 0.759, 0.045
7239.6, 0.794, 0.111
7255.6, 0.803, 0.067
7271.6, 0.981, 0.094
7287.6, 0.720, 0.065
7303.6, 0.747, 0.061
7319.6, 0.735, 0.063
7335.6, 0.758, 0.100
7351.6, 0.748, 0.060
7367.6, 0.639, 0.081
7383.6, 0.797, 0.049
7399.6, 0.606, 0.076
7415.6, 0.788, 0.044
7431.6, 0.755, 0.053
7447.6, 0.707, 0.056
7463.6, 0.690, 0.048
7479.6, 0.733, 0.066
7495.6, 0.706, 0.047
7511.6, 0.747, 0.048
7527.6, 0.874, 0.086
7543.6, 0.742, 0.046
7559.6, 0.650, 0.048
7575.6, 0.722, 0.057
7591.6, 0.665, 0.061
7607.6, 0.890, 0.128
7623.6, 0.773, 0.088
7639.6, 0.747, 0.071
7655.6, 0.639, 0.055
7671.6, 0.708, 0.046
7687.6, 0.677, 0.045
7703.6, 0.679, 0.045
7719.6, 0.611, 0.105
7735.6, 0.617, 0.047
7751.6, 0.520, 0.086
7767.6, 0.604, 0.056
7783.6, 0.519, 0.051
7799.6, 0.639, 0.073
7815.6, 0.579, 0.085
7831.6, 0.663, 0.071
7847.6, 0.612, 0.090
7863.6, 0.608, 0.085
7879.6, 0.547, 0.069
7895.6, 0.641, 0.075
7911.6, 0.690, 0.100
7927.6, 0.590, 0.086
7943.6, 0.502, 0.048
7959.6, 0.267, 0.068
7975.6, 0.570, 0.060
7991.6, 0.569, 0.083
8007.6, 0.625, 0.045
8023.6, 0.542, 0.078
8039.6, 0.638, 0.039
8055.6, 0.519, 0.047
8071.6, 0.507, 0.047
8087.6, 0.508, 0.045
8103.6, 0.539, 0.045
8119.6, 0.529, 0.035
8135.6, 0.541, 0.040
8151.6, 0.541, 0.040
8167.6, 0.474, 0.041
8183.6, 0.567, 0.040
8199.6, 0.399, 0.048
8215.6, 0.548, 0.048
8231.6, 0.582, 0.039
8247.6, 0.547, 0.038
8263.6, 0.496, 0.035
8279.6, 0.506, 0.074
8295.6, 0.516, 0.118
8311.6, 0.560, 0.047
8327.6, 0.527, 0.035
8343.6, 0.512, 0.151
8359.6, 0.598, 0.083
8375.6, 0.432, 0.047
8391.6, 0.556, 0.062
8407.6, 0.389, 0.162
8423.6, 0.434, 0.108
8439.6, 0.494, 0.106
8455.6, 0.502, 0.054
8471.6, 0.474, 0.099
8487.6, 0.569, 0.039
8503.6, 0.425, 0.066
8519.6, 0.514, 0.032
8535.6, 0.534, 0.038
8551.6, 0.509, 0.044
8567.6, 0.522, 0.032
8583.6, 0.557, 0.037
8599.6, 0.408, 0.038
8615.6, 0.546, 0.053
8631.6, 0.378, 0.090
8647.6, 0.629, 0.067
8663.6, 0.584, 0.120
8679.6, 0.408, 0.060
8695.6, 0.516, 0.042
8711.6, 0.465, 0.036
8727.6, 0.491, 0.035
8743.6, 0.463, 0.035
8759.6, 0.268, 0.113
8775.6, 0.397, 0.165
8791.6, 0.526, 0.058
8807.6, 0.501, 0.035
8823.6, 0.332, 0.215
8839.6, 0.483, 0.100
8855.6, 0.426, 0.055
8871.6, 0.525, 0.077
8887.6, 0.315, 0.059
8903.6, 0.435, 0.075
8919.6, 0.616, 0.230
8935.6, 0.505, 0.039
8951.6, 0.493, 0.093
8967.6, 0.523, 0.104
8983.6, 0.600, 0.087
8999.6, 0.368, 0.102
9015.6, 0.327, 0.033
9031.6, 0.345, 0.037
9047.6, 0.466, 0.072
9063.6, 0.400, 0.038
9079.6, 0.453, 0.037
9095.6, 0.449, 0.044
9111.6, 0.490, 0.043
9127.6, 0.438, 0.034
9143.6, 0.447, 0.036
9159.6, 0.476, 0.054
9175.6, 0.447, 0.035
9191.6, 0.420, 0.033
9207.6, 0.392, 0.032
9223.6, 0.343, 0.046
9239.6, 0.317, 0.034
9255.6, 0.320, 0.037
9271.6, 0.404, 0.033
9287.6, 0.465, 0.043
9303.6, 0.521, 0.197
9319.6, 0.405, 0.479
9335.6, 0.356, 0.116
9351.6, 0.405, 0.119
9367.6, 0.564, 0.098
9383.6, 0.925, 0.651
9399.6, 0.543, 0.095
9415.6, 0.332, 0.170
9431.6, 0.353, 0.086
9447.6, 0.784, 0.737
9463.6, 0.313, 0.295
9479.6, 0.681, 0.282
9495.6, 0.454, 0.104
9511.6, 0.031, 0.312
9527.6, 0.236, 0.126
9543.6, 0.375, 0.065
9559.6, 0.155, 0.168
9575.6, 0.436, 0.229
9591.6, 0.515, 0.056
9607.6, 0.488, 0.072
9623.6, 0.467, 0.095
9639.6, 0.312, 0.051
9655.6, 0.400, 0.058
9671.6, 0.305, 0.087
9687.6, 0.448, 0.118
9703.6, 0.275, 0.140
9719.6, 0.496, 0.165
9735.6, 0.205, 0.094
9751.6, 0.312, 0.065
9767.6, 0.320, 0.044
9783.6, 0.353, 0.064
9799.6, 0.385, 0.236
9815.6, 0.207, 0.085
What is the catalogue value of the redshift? 0.000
